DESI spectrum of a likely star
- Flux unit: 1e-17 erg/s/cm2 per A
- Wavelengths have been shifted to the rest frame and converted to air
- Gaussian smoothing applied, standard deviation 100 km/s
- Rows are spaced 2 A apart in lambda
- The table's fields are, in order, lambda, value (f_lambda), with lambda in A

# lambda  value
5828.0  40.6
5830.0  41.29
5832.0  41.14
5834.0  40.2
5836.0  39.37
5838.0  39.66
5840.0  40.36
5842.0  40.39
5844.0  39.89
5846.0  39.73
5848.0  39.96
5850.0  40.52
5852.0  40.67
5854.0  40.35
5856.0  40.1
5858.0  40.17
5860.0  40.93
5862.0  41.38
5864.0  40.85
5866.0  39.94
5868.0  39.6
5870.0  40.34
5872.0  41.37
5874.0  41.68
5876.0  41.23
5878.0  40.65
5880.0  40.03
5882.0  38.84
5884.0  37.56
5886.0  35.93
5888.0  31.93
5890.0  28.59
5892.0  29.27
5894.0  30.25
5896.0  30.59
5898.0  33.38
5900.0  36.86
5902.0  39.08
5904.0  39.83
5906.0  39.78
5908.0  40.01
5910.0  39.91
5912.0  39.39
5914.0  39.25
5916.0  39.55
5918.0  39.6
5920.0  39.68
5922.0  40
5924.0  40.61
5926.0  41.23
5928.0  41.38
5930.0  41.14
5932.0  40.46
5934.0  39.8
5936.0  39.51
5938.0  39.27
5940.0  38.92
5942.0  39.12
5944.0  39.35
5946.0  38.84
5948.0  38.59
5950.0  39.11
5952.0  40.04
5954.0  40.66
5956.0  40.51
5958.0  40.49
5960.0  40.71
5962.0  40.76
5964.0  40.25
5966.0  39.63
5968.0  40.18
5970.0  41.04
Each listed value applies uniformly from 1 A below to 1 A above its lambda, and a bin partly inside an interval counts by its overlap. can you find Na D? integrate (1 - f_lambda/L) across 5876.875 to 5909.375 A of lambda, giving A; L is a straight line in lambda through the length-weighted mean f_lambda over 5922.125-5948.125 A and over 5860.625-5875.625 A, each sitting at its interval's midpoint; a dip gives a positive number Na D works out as 3.7 A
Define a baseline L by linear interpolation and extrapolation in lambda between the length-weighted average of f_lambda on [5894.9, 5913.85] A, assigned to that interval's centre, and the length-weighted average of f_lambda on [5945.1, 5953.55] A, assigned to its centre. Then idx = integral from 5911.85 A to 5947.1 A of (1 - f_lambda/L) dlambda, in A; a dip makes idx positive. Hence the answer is -1.2 A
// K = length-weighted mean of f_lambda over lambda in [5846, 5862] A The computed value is 40.4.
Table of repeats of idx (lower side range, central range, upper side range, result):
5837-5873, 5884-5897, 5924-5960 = 2.8 A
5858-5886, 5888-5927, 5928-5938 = 3.1 A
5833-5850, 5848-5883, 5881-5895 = -3.9 A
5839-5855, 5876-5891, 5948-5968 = 1.4 A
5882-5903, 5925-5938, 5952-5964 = -0.9 A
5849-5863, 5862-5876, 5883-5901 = -1.1 A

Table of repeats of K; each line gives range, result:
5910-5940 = 40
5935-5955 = 39.3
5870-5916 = 37.2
